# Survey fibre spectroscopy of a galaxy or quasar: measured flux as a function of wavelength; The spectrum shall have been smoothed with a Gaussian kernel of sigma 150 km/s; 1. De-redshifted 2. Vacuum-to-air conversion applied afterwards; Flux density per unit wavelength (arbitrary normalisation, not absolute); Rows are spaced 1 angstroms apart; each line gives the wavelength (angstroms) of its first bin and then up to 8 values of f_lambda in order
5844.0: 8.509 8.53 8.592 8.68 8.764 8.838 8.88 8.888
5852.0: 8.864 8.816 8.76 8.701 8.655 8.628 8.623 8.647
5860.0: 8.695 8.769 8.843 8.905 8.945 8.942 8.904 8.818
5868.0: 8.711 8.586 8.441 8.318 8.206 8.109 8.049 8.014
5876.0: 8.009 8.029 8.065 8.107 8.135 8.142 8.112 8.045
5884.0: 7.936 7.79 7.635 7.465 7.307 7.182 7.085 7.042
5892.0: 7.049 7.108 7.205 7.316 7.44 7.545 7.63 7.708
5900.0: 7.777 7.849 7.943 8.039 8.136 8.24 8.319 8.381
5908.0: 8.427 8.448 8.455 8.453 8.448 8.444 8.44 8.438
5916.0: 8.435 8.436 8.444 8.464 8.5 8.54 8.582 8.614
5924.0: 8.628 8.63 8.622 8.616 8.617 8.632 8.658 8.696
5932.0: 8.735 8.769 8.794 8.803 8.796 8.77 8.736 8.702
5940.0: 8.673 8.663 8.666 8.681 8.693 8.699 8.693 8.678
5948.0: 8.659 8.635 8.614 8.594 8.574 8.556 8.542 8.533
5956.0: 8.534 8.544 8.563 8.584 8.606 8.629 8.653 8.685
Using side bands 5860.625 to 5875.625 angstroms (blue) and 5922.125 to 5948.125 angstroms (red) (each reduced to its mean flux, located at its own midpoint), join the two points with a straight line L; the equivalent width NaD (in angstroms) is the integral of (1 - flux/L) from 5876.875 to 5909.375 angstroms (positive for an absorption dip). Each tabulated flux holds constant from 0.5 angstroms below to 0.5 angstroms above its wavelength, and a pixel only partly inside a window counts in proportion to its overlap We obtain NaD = 3.2 angstroms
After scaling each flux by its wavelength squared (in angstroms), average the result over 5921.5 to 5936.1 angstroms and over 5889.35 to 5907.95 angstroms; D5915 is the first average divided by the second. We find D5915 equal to 1.1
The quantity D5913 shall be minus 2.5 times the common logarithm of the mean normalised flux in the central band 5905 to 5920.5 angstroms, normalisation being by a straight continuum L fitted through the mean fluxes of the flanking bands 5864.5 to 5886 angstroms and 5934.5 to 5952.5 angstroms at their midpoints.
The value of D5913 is 0.01 mag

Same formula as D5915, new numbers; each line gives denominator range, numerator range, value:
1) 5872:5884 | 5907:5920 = 1.06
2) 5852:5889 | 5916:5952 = 1.06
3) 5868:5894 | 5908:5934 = 1.11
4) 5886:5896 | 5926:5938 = 1.22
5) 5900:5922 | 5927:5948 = 1.05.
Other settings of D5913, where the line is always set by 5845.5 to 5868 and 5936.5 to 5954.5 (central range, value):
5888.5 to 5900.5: 0.188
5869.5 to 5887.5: 0.093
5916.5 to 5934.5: 0.009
